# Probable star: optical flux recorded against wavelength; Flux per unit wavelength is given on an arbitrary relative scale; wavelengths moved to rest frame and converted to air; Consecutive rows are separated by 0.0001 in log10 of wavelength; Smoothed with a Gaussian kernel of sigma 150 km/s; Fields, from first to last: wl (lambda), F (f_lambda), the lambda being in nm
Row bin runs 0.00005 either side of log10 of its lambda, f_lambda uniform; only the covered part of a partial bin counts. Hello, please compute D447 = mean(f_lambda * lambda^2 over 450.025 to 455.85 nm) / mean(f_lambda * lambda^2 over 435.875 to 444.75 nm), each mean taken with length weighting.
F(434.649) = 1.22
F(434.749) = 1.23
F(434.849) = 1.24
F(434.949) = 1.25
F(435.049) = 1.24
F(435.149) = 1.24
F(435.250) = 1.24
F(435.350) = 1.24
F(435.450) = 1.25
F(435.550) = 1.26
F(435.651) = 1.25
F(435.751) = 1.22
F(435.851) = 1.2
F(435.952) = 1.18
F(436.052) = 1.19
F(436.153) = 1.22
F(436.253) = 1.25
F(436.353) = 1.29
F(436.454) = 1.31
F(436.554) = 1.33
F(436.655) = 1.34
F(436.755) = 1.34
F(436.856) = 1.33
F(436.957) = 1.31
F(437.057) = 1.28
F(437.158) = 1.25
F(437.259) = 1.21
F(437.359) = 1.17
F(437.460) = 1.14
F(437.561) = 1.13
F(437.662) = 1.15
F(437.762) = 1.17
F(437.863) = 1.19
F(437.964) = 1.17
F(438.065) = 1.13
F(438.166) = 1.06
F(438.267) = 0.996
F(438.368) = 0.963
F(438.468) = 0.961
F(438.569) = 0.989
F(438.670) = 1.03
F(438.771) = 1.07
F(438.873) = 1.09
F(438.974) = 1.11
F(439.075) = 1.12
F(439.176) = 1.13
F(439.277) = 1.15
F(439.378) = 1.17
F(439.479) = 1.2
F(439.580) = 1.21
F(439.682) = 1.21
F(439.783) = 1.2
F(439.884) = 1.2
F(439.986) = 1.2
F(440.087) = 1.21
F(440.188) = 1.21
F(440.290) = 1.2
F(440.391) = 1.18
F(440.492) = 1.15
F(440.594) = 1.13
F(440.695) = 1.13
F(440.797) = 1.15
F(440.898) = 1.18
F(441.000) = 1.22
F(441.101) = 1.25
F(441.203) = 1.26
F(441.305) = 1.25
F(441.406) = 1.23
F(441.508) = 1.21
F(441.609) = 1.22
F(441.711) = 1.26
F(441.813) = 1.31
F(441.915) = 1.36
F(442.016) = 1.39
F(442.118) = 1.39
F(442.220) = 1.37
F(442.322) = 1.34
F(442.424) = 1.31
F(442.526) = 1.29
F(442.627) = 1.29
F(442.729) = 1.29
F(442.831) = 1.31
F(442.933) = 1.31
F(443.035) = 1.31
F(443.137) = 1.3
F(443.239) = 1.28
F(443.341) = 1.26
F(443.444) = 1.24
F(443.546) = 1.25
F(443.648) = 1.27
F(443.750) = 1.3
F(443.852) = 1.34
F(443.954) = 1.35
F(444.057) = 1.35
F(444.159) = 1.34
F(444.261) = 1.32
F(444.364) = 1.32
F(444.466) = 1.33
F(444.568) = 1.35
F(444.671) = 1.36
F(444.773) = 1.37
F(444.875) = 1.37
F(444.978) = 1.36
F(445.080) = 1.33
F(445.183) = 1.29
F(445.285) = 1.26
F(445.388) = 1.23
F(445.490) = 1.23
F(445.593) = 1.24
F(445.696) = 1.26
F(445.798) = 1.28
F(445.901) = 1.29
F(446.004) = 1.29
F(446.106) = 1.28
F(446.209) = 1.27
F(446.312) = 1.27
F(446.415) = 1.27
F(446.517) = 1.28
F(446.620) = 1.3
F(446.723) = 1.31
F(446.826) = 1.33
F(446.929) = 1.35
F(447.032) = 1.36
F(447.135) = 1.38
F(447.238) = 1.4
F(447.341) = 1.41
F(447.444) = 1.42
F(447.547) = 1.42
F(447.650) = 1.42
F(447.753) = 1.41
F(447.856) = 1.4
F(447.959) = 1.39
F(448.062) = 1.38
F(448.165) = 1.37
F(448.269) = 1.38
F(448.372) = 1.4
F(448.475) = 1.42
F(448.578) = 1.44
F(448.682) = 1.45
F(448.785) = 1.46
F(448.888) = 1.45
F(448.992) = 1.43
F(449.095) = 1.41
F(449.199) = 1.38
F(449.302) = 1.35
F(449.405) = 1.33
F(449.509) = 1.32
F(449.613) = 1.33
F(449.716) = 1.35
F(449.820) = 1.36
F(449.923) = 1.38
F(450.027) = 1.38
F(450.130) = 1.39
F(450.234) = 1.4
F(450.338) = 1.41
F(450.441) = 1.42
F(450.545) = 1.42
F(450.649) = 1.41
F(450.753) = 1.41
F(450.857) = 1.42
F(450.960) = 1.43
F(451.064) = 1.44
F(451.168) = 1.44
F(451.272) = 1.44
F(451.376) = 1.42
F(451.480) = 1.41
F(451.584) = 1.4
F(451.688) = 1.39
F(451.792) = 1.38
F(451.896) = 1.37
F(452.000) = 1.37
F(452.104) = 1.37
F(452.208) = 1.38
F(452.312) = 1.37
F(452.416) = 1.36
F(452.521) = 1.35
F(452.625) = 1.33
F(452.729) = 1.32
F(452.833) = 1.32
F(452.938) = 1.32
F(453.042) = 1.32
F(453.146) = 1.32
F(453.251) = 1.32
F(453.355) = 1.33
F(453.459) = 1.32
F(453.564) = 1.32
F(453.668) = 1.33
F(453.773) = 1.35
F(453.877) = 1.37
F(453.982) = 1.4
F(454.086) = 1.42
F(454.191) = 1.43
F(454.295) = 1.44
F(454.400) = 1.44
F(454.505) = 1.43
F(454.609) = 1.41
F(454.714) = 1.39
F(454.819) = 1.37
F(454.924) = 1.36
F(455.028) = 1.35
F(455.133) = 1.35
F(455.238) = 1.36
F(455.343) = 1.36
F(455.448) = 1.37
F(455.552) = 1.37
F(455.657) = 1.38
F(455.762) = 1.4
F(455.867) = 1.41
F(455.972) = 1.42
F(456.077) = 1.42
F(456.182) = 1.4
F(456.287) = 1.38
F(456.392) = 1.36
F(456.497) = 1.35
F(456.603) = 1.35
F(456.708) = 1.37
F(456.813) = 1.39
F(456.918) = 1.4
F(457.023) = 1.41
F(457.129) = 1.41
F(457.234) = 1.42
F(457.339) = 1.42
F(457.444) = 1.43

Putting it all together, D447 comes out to 1.19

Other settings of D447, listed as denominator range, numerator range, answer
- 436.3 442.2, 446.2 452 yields 1.21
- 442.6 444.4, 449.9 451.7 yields 1.12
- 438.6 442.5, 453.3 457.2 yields 1.22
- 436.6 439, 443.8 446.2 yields 1.18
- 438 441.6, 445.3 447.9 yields 1.19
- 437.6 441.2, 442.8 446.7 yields 1.17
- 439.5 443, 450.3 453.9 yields 1.16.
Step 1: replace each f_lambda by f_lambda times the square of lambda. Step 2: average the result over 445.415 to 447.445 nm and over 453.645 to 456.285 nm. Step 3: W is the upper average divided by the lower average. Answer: 1.10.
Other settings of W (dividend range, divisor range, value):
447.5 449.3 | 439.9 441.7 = 1.22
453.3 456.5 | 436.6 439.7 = 1.29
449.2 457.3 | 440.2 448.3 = 1.10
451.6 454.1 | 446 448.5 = 1.02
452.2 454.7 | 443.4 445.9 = 1.09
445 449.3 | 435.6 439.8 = 1.20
